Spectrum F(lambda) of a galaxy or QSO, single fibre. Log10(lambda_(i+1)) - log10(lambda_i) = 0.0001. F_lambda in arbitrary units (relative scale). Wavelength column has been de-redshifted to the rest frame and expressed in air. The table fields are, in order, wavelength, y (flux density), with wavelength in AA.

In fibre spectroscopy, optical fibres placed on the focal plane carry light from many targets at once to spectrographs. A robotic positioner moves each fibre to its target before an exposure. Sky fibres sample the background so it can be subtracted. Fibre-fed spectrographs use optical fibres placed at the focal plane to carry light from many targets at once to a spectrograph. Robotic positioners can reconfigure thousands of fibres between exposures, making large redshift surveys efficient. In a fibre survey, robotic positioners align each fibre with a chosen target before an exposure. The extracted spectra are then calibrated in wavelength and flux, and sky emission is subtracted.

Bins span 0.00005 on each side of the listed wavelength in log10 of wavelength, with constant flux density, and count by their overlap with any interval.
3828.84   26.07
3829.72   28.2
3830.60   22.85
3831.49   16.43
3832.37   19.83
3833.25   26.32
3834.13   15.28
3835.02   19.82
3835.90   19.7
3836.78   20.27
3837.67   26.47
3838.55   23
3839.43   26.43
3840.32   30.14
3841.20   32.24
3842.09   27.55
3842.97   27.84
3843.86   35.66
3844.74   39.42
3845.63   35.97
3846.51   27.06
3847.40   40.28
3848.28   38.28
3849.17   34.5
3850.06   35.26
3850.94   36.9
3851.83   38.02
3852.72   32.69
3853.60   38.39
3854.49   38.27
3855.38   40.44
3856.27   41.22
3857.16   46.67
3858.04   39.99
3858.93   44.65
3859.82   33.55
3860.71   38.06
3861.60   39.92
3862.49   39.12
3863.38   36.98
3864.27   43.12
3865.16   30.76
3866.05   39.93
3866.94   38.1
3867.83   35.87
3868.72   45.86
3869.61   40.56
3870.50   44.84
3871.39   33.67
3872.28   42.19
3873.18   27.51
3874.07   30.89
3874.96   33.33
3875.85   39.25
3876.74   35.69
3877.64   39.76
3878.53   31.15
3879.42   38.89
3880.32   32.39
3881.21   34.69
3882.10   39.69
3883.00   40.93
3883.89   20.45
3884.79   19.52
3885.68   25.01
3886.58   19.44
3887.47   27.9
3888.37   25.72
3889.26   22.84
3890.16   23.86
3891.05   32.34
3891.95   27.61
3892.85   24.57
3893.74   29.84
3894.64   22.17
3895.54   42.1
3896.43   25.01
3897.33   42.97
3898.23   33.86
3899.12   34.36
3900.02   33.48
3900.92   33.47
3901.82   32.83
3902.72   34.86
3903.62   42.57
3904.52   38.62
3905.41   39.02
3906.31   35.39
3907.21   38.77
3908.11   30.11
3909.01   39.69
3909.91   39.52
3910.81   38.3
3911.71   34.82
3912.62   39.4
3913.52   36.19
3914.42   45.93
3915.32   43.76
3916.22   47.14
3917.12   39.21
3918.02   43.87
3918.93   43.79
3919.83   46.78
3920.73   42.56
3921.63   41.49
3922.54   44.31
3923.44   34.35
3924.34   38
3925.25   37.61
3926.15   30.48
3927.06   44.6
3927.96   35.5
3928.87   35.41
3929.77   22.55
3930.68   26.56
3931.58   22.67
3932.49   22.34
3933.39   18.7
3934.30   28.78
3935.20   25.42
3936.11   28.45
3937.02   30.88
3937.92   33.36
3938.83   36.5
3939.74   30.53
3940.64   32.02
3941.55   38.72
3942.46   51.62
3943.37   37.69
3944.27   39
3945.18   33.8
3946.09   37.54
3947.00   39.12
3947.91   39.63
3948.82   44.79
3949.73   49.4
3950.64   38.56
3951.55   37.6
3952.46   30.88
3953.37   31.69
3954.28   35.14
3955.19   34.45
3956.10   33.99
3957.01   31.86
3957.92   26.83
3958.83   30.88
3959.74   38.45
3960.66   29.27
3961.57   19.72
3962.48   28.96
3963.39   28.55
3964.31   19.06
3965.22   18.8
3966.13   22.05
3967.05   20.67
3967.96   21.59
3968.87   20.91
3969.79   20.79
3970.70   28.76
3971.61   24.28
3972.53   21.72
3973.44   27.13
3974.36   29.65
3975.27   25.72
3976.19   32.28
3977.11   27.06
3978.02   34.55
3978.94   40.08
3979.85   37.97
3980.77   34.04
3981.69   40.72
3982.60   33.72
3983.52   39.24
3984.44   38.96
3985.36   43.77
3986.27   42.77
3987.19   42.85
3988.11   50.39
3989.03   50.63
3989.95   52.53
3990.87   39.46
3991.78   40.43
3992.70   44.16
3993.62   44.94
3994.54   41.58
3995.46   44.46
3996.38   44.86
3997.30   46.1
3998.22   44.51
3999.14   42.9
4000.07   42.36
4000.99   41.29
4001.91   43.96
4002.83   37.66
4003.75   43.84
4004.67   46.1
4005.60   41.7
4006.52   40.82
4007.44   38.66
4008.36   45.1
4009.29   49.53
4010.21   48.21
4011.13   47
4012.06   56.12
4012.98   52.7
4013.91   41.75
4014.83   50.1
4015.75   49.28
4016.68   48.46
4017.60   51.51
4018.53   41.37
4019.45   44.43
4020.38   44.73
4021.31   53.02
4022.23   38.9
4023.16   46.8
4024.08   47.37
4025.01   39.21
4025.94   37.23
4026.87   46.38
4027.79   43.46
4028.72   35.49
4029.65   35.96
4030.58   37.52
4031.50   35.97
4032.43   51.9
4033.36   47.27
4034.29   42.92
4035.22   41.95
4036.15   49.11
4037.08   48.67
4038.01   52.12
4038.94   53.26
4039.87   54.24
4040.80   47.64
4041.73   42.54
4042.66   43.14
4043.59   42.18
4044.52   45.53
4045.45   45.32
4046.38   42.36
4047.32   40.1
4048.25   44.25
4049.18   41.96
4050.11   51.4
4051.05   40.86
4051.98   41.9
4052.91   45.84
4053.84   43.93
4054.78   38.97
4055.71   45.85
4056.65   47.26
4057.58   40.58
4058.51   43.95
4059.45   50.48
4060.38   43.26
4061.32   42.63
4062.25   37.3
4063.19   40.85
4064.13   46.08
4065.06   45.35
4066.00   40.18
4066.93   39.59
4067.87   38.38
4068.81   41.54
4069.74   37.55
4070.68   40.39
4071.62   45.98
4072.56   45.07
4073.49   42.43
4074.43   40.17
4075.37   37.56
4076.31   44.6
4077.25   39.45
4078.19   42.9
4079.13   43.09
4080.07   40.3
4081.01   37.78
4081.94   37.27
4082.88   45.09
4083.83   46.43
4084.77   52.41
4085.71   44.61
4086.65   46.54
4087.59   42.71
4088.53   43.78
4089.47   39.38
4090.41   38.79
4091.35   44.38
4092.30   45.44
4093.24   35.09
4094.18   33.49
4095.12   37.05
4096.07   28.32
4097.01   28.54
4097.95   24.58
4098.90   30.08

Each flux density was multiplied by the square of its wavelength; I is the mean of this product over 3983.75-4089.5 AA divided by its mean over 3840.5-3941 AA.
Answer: 1.36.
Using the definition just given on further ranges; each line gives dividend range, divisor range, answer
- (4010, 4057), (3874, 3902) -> 1.56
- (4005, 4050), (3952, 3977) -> 1.72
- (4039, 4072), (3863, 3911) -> 1.40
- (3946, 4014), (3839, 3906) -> 1.14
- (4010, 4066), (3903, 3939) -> 1.32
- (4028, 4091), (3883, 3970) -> 1.40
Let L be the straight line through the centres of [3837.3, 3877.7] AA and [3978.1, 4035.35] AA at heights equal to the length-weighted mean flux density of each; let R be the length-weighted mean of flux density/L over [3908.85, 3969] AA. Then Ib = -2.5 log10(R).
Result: 0.17 mag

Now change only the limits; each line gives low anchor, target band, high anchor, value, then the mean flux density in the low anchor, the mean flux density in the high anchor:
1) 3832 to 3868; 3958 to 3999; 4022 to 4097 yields 0.147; 33.5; 42.7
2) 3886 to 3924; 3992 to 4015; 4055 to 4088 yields -0.126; 35.6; 42.7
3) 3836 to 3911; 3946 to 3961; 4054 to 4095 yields 0.044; 34.2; 42.2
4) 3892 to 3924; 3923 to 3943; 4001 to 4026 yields 0.223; 37.5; 45.5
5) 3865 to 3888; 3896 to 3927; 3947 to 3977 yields -0.189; 34.2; 29.6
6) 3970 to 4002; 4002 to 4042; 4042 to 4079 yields -0.118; 38.7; 42.7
